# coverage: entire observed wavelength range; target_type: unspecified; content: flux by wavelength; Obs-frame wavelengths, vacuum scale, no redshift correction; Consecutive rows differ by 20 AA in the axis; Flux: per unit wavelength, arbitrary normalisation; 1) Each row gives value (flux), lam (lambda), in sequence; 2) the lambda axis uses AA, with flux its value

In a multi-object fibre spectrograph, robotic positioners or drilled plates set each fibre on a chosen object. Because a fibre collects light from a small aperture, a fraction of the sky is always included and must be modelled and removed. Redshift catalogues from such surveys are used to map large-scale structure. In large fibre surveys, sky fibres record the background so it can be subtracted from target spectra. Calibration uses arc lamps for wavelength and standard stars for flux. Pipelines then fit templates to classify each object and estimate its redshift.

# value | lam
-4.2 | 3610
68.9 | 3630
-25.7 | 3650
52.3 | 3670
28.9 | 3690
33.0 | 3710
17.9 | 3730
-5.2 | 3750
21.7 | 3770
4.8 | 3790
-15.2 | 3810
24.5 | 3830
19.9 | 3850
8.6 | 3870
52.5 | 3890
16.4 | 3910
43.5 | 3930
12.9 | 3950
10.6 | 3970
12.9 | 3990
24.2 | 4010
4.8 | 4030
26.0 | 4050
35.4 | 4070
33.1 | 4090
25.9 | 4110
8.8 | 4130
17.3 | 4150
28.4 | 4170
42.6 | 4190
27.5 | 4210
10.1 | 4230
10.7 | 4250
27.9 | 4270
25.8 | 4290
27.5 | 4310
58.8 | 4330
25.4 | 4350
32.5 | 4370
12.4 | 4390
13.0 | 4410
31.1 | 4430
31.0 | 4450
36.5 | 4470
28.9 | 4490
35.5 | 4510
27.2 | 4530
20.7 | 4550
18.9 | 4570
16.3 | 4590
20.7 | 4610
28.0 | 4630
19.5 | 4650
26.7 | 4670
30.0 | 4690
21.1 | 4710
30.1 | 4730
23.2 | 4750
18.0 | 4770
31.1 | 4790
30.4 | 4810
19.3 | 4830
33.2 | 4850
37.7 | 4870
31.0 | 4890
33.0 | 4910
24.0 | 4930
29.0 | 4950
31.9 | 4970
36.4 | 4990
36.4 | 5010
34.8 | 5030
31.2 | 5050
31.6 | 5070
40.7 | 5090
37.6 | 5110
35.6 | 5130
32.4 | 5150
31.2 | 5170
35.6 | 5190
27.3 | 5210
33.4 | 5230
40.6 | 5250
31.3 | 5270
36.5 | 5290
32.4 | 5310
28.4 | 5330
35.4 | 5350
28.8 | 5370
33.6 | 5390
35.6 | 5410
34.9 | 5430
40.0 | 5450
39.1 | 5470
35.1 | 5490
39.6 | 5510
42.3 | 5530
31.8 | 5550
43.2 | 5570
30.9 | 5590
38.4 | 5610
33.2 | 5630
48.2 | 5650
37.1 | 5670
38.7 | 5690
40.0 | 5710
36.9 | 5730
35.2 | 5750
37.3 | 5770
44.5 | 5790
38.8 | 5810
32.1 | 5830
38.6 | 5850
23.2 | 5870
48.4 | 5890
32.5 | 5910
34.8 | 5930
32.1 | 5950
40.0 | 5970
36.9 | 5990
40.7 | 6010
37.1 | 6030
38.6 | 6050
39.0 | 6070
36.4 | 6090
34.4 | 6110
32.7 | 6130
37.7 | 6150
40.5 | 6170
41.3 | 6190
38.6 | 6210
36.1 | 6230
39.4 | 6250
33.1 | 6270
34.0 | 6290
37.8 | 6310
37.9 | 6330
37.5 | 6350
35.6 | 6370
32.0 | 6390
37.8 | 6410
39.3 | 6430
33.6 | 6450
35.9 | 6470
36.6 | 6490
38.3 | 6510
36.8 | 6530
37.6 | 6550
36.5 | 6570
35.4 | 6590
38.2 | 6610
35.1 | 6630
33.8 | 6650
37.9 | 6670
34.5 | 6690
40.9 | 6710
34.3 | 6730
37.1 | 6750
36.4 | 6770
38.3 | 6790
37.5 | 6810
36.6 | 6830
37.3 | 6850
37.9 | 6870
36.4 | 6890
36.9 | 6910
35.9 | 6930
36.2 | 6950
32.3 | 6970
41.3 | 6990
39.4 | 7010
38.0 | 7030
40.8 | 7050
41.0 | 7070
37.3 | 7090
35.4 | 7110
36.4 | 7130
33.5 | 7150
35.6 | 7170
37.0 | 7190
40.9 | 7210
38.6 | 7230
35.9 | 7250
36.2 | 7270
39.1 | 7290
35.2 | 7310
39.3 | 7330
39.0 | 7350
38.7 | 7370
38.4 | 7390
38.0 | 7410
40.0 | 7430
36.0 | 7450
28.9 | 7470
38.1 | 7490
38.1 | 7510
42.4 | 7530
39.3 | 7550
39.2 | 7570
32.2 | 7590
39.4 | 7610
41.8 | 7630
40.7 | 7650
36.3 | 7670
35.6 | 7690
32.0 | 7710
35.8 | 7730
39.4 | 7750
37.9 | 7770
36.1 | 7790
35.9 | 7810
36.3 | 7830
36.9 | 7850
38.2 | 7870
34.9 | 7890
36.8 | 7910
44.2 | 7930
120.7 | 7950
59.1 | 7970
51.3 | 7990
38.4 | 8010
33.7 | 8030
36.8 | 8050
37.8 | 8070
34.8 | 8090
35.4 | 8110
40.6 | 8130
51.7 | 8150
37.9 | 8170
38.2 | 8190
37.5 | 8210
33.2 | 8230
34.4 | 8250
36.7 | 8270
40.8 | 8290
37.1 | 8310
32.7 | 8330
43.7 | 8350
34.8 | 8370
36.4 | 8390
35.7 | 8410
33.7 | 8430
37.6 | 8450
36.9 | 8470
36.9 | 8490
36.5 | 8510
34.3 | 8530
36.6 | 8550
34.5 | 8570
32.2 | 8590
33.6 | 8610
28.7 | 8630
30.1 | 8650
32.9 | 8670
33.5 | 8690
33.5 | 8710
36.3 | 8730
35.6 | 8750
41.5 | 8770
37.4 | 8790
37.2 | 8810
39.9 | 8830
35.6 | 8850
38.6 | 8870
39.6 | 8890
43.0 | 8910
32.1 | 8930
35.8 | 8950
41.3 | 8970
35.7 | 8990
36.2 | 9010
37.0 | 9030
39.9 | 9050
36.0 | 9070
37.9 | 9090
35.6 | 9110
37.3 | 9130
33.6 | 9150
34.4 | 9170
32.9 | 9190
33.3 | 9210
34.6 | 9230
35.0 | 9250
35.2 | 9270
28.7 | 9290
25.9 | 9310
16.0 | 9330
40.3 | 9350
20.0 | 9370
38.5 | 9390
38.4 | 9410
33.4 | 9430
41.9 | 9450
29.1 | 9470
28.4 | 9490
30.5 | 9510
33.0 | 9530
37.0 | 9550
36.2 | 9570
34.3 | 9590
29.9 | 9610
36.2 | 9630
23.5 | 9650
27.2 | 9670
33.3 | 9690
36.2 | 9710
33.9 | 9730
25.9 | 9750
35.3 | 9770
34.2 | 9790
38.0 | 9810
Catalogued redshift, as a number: 0.212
